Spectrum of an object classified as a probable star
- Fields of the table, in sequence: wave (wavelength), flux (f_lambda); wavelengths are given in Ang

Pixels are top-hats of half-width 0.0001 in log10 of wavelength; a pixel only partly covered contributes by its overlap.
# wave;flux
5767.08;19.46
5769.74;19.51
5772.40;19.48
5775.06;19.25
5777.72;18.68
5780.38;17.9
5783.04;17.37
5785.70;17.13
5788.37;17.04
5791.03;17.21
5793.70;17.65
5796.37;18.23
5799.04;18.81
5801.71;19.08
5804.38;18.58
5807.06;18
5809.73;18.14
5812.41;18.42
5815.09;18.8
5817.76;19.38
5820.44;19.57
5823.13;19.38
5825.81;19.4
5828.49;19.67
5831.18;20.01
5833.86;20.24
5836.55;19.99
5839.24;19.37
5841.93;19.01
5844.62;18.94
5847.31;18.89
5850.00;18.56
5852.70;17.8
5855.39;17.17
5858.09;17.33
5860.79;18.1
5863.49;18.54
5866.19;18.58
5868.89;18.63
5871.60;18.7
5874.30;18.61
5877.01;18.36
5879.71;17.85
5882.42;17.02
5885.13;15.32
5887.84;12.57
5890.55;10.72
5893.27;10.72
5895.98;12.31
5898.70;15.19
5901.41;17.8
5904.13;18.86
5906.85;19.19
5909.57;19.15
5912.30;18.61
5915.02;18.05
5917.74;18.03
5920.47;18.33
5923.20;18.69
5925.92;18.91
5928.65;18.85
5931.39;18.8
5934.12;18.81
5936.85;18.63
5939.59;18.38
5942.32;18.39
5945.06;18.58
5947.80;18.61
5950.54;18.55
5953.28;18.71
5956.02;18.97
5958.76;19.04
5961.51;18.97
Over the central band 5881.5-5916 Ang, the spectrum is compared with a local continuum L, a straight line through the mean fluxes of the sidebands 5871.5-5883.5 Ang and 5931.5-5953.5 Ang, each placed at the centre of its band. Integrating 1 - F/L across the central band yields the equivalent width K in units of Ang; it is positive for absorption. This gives 4.7 Ang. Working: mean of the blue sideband 18.1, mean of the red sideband 18.6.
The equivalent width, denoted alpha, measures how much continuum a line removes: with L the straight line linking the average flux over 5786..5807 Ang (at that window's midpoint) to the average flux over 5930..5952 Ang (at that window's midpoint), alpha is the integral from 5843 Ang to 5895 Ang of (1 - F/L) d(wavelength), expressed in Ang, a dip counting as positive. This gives 3.9 Ang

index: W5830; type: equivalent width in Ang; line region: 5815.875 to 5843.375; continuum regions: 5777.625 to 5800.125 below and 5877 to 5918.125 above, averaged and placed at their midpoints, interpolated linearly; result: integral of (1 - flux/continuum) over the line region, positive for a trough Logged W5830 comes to -3.9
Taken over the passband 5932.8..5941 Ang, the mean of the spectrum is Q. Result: 18.6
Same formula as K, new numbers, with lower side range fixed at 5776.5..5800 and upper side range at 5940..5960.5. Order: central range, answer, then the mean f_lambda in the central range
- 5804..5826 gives -1.1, 18.8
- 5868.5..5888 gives 1.0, 17.3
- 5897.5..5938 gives 0.2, 18.4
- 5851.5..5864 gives 0.3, 17.7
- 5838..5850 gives -0.6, 19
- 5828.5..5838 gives -1.1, 20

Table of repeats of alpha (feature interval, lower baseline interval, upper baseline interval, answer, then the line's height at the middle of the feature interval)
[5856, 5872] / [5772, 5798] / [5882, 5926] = -1.27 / 16.9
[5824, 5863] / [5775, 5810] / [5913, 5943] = -1.42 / 18.2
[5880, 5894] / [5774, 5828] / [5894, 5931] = 3.26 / 17.9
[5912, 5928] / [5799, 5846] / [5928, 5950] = 0.22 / 18.7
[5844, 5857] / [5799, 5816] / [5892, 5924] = -0.23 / 17.9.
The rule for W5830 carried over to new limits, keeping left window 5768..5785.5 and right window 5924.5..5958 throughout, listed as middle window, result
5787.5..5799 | 0.6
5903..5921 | 0.1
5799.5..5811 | 0.1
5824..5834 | -0.6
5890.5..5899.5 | 3.1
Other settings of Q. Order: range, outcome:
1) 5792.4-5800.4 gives 18.2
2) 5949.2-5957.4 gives 18.8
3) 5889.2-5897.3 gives 11.2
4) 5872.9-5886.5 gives 17.4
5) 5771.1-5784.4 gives 18.5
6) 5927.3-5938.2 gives 18.8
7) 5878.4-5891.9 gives 14.7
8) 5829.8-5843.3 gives 19.7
